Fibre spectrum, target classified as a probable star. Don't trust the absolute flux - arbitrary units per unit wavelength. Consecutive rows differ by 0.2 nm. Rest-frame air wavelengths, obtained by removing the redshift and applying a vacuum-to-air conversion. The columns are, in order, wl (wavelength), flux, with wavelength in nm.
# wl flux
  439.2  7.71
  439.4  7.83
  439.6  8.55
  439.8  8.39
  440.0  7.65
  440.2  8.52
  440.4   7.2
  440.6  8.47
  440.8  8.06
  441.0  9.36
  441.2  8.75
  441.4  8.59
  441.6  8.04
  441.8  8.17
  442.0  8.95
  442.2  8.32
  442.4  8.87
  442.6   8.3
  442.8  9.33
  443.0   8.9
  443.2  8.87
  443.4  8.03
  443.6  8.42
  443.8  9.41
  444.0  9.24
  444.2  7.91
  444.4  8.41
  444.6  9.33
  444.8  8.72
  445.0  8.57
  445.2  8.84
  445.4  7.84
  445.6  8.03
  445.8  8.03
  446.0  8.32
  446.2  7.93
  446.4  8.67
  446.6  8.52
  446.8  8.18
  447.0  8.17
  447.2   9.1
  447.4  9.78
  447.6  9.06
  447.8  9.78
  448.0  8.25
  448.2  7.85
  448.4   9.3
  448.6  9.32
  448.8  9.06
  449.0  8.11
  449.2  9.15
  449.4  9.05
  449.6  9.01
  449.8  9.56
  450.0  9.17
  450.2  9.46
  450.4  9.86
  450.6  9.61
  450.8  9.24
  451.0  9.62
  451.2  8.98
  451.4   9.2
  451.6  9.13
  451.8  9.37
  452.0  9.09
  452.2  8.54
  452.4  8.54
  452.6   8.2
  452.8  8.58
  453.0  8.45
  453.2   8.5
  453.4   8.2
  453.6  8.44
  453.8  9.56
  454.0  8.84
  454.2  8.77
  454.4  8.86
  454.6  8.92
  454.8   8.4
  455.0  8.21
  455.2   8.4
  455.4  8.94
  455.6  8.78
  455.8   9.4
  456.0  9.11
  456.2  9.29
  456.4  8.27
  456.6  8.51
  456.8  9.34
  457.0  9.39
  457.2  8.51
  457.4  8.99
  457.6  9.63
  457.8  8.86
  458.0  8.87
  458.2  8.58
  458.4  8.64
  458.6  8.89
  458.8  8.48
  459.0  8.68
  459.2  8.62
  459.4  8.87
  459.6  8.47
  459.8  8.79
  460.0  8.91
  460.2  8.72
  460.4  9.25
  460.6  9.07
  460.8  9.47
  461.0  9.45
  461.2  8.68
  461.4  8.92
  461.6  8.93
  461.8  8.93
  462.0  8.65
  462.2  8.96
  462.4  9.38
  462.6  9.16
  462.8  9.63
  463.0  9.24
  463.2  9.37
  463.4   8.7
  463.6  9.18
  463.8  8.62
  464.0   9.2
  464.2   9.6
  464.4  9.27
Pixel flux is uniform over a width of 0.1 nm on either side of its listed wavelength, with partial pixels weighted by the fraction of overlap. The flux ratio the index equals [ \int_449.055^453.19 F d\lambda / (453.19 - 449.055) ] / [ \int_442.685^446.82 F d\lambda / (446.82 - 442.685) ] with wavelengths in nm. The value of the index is 1.06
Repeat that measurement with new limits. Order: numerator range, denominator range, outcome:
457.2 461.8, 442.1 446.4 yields 1.04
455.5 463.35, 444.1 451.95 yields 1.01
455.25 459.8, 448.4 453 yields 0.98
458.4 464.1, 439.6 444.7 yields 1.05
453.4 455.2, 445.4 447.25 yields 1.05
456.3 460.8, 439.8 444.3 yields 1.04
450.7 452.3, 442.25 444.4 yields 1.05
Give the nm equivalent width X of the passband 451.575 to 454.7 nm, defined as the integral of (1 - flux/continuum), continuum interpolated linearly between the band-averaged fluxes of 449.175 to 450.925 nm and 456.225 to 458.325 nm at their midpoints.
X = 0.14 nm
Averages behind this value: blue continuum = 9.36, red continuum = 8.91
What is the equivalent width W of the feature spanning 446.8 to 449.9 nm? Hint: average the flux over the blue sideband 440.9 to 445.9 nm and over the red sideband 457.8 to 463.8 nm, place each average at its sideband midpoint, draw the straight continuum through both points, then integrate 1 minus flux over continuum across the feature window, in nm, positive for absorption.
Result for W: -0.086 nm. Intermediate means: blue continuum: 8.61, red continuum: 8.94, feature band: 8.94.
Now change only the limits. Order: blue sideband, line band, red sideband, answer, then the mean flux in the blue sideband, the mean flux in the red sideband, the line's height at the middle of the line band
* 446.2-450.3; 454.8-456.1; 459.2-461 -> 0.02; 8.9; 8.95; 8.93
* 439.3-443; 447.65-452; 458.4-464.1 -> -0.24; 8.42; 8.97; 8.66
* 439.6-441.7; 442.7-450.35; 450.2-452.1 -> 0.11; 8.31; 9.35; 8.89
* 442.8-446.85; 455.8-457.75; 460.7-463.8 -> -0.02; 8.53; 9.09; 8.92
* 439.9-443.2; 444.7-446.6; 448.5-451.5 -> 0.11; 8.48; 9.23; 8.84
